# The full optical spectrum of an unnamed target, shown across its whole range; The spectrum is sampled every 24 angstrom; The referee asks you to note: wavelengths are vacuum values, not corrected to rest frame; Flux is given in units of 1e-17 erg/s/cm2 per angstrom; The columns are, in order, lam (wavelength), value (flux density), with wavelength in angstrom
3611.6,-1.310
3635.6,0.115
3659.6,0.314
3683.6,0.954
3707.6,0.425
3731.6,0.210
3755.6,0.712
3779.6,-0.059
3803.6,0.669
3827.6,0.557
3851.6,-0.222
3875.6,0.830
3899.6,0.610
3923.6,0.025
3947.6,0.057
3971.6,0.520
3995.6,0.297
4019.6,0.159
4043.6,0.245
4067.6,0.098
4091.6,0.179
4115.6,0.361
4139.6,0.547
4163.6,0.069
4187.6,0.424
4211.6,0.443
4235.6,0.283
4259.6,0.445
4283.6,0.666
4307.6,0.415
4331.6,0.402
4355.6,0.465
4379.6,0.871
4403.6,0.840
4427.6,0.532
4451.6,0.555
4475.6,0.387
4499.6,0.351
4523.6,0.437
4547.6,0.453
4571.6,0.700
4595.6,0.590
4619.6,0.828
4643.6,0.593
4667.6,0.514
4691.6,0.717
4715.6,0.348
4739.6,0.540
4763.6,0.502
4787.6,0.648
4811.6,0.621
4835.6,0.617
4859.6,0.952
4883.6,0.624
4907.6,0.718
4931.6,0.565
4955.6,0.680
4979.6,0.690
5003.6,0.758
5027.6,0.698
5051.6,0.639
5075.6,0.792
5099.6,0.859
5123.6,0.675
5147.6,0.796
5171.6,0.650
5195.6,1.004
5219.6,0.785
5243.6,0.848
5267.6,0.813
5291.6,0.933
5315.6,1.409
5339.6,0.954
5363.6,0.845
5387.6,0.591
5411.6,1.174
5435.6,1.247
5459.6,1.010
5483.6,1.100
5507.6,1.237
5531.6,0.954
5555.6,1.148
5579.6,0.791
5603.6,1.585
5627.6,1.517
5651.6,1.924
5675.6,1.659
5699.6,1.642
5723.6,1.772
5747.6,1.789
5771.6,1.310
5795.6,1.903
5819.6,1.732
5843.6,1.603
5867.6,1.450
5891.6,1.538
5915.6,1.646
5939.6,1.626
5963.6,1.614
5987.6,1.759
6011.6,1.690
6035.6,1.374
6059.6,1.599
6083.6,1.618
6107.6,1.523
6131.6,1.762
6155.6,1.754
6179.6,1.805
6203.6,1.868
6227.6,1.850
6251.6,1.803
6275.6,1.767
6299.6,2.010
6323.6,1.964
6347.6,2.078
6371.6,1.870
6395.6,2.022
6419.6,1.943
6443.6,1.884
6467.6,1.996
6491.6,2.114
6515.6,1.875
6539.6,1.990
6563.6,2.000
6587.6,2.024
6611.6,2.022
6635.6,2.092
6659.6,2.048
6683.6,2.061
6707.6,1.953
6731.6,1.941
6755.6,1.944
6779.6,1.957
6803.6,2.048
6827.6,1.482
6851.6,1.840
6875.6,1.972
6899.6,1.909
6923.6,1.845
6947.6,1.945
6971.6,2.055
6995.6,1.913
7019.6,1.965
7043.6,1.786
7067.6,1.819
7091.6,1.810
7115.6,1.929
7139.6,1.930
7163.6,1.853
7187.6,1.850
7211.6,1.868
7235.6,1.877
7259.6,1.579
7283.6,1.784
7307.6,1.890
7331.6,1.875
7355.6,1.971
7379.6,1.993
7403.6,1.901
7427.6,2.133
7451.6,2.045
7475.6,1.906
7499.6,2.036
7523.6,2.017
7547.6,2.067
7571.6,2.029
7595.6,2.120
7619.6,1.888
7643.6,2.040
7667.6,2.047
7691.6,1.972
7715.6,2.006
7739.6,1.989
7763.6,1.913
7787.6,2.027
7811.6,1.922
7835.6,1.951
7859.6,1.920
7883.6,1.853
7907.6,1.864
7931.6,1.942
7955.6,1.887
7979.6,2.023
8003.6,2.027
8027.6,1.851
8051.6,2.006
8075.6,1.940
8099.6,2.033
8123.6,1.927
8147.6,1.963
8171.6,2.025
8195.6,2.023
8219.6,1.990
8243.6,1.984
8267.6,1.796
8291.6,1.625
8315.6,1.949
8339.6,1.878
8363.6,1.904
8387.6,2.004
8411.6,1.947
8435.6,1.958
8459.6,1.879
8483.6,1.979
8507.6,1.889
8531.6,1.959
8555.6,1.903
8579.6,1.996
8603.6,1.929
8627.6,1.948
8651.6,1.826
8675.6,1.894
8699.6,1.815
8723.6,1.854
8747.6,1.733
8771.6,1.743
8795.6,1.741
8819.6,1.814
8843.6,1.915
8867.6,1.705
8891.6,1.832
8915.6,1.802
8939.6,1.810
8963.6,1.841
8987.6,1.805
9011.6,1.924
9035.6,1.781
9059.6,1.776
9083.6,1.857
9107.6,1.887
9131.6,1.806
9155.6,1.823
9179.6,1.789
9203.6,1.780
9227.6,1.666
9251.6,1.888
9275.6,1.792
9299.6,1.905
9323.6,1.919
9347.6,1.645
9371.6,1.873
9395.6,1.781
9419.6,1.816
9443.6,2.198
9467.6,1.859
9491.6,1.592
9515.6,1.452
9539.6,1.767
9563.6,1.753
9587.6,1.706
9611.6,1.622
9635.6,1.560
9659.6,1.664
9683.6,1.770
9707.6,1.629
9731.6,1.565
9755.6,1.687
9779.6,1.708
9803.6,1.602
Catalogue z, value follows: 0.40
